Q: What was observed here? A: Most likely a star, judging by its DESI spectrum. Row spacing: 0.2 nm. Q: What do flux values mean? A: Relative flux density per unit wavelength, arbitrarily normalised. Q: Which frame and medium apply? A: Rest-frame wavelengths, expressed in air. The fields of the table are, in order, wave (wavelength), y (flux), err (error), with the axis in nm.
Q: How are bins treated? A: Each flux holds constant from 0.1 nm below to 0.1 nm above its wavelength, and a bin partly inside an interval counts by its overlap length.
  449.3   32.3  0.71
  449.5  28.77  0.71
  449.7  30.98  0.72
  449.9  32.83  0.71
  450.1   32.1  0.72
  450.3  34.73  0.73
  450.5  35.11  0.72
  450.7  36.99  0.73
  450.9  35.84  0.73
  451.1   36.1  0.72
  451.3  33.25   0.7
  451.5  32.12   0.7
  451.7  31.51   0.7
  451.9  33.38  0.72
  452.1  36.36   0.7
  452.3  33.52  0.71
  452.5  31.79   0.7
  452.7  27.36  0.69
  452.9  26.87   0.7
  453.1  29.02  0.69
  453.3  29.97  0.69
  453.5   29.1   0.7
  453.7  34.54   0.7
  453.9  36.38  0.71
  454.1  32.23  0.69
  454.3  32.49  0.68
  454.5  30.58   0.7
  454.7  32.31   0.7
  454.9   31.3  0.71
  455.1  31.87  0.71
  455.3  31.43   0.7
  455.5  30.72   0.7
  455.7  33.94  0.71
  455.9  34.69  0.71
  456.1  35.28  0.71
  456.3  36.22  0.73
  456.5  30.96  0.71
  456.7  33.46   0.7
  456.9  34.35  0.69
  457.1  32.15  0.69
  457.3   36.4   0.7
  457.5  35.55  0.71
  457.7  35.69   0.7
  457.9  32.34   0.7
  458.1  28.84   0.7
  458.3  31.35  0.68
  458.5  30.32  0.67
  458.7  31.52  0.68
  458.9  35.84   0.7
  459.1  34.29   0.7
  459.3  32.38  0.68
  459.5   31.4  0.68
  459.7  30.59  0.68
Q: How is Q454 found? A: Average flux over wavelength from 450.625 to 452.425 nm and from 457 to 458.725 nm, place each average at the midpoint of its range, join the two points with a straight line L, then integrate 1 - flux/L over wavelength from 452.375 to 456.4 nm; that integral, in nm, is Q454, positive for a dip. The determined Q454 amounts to 0.20 nm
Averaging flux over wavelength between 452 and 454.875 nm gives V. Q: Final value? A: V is 31.6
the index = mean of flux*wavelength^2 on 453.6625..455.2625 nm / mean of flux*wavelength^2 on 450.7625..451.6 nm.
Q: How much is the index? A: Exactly 1.0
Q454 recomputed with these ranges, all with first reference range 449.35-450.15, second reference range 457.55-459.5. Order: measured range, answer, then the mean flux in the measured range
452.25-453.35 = 0.07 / 29.6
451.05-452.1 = -0.07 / 33.4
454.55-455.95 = -0.01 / 32.2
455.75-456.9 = -0.07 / 34.1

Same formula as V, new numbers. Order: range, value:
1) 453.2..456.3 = 32.6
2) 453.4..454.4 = 32.9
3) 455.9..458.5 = 33.5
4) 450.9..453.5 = 31.8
